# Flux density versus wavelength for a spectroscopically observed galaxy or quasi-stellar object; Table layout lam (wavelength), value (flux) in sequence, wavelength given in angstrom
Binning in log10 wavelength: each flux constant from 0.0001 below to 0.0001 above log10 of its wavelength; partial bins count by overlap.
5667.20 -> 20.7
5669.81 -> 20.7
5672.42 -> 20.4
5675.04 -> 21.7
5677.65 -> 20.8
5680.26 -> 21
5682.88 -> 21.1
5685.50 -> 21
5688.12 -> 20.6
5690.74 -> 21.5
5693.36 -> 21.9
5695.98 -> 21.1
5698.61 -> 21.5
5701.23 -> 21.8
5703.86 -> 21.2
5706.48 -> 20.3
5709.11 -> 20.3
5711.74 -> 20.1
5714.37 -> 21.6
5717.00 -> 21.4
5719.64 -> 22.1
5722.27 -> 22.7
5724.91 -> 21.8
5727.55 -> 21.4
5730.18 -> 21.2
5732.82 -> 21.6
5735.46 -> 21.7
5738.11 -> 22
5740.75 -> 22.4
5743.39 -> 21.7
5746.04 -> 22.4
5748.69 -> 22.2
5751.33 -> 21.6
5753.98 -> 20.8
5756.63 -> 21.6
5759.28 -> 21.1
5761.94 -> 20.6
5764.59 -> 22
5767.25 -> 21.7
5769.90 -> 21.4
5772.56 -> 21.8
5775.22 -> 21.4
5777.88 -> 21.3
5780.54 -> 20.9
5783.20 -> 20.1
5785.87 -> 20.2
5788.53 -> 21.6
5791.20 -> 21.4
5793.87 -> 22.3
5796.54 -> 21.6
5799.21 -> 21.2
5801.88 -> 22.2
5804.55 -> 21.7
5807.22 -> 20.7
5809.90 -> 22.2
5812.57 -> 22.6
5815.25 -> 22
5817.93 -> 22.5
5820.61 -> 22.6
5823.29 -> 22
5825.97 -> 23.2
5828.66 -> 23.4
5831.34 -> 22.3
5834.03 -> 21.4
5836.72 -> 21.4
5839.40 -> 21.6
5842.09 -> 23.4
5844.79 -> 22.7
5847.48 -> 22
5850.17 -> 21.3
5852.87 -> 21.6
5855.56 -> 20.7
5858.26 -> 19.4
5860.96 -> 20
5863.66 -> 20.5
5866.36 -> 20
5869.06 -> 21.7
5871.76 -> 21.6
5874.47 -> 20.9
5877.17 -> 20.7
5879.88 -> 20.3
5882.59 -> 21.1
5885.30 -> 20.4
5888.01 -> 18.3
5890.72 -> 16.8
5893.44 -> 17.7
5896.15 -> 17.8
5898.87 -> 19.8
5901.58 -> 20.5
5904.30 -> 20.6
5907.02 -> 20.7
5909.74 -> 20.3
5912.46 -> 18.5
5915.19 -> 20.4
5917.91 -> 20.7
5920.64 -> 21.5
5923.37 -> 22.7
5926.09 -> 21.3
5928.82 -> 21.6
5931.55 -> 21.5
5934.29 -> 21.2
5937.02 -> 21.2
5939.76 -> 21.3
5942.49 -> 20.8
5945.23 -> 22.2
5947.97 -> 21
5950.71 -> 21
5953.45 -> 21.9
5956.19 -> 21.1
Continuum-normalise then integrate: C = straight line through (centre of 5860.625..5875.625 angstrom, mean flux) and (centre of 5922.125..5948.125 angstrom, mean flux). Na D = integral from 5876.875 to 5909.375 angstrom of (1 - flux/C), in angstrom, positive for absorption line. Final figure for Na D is 2.4 angstrom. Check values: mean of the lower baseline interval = 20.8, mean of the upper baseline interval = 21.5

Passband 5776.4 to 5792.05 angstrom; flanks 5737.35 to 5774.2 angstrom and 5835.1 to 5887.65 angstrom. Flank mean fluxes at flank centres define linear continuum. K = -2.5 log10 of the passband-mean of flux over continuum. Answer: 0.030 mag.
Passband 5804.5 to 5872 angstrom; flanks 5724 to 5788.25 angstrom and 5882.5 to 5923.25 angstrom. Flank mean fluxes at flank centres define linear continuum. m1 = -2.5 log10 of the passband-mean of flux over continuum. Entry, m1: -0.06 mag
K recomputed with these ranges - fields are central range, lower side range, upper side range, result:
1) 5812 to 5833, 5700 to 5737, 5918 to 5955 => -0.056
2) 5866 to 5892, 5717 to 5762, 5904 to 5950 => 0.053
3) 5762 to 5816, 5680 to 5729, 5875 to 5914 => -0.050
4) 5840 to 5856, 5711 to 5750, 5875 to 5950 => -0.056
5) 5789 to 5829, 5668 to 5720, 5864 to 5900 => -0.091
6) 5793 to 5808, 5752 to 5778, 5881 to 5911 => -0.040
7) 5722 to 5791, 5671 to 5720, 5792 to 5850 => 0.006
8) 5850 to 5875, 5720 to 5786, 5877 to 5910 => -0.040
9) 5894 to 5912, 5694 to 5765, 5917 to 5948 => 0.087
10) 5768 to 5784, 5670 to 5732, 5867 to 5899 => -0.030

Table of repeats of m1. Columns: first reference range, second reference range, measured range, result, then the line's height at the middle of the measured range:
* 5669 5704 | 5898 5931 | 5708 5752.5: -0.03 mag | 21.1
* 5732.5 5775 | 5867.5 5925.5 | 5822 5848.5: -0.08 mag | 20.8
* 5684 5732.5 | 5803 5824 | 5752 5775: 0.02 mag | 21.7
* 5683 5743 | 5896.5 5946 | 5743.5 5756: -0.02 mag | 21.3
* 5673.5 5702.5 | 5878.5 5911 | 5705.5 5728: -0.01 mag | 21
